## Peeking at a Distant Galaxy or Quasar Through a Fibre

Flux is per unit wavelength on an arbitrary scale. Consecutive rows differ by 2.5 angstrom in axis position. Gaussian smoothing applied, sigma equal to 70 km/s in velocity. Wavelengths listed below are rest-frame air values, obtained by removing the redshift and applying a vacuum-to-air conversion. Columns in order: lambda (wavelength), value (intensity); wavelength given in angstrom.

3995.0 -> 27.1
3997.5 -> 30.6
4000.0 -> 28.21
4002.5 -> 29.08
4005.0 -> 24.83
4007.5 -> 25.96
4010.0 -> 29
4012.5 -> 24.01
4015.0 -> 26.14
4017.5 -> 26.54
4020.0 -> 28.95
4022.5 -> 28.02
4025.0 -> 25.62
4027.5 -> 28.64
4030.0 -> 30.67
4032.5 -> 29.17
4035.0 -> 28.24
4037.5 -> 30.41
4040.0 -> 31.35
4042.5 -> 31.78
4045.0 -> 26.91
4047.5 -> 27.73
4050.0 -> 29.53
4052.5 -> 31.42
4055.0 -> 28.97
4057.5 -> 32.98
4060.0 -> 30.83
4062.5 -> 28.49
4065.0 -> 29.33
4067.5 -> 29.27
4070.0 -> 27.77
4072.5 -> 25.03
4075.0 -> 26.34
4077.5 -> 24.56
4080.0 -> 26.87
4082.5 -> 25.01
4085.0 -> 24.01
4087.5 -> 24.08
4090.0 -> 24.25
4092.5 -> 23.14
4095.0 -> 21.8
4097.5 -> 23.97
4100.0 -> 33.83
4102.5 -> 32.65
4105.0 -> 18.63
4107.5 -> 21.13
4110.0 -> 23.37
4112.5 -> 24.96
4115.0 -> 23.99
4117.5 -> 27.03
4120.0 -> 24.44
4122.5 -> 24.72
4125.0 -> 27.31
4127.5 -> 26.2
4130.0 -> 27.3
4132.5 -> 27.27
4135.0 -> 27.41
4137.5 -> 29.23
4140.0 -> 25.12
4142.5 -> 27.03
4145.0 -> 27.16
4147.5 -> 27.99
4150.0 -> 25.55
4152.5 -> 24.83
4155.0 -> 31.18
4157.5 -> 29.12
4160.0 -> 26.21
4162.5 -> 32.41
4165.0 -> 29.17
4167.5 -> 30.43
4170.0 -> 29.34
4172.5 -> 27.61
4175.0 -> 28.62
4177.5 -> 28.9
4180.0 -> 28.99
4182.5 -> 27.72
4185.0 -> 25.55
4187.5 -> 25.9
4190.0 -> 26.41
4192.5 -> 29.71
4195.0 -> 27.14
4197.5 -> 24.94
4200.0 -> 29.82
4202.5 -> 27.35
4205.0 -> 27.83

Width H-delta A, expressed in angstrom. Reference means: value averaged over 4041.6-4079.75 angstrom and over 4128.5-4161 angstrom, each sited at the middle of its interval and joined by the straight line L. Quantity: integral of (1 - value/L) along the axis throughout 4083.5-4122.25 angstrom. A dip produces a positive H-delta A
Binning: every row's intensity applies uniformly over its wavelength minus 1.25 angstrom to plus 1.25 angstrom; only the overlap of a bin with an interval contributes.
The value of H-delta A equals 4.5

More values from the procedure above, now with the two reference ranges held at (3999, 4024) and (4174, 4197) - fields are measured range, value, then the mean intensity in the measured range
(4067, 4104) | 1.6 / 26.1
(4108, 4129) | 1.7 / 25.1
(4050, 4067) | -1.9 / 30.2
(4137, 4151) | 0.3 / 26.9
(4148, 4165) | -0.5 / 28.3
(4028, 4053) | -2.3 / 29.6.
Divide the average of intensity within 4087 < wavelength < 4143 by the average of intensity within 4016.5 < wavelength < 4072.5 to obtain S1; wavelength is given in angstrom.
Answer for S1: 0.9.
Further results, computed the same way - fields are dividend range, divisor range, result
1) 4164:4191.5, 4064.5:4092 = 1.08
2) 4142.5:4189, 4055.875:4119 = 1.08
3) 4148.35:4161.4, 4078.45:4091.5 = 1.11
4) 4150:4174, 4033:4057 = 0.97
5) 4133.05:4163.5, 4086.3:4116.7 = 1.12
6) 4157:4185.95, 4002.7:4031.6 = 1.05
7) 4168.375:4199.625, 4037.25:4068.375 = 0.92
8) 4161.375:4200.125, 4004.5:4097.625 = 1.03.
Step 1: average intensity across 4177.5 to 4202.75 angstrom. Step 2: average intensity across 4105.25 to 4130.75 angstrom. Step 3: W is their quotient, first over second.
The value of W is 1.11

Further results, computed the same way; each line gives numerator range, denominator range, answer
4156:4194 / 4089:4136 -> 1.12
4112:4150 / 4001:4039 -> 0.96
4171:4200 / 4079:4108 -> 1.10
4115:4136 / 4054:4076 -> 0.91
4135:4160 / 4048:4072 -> 0.92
